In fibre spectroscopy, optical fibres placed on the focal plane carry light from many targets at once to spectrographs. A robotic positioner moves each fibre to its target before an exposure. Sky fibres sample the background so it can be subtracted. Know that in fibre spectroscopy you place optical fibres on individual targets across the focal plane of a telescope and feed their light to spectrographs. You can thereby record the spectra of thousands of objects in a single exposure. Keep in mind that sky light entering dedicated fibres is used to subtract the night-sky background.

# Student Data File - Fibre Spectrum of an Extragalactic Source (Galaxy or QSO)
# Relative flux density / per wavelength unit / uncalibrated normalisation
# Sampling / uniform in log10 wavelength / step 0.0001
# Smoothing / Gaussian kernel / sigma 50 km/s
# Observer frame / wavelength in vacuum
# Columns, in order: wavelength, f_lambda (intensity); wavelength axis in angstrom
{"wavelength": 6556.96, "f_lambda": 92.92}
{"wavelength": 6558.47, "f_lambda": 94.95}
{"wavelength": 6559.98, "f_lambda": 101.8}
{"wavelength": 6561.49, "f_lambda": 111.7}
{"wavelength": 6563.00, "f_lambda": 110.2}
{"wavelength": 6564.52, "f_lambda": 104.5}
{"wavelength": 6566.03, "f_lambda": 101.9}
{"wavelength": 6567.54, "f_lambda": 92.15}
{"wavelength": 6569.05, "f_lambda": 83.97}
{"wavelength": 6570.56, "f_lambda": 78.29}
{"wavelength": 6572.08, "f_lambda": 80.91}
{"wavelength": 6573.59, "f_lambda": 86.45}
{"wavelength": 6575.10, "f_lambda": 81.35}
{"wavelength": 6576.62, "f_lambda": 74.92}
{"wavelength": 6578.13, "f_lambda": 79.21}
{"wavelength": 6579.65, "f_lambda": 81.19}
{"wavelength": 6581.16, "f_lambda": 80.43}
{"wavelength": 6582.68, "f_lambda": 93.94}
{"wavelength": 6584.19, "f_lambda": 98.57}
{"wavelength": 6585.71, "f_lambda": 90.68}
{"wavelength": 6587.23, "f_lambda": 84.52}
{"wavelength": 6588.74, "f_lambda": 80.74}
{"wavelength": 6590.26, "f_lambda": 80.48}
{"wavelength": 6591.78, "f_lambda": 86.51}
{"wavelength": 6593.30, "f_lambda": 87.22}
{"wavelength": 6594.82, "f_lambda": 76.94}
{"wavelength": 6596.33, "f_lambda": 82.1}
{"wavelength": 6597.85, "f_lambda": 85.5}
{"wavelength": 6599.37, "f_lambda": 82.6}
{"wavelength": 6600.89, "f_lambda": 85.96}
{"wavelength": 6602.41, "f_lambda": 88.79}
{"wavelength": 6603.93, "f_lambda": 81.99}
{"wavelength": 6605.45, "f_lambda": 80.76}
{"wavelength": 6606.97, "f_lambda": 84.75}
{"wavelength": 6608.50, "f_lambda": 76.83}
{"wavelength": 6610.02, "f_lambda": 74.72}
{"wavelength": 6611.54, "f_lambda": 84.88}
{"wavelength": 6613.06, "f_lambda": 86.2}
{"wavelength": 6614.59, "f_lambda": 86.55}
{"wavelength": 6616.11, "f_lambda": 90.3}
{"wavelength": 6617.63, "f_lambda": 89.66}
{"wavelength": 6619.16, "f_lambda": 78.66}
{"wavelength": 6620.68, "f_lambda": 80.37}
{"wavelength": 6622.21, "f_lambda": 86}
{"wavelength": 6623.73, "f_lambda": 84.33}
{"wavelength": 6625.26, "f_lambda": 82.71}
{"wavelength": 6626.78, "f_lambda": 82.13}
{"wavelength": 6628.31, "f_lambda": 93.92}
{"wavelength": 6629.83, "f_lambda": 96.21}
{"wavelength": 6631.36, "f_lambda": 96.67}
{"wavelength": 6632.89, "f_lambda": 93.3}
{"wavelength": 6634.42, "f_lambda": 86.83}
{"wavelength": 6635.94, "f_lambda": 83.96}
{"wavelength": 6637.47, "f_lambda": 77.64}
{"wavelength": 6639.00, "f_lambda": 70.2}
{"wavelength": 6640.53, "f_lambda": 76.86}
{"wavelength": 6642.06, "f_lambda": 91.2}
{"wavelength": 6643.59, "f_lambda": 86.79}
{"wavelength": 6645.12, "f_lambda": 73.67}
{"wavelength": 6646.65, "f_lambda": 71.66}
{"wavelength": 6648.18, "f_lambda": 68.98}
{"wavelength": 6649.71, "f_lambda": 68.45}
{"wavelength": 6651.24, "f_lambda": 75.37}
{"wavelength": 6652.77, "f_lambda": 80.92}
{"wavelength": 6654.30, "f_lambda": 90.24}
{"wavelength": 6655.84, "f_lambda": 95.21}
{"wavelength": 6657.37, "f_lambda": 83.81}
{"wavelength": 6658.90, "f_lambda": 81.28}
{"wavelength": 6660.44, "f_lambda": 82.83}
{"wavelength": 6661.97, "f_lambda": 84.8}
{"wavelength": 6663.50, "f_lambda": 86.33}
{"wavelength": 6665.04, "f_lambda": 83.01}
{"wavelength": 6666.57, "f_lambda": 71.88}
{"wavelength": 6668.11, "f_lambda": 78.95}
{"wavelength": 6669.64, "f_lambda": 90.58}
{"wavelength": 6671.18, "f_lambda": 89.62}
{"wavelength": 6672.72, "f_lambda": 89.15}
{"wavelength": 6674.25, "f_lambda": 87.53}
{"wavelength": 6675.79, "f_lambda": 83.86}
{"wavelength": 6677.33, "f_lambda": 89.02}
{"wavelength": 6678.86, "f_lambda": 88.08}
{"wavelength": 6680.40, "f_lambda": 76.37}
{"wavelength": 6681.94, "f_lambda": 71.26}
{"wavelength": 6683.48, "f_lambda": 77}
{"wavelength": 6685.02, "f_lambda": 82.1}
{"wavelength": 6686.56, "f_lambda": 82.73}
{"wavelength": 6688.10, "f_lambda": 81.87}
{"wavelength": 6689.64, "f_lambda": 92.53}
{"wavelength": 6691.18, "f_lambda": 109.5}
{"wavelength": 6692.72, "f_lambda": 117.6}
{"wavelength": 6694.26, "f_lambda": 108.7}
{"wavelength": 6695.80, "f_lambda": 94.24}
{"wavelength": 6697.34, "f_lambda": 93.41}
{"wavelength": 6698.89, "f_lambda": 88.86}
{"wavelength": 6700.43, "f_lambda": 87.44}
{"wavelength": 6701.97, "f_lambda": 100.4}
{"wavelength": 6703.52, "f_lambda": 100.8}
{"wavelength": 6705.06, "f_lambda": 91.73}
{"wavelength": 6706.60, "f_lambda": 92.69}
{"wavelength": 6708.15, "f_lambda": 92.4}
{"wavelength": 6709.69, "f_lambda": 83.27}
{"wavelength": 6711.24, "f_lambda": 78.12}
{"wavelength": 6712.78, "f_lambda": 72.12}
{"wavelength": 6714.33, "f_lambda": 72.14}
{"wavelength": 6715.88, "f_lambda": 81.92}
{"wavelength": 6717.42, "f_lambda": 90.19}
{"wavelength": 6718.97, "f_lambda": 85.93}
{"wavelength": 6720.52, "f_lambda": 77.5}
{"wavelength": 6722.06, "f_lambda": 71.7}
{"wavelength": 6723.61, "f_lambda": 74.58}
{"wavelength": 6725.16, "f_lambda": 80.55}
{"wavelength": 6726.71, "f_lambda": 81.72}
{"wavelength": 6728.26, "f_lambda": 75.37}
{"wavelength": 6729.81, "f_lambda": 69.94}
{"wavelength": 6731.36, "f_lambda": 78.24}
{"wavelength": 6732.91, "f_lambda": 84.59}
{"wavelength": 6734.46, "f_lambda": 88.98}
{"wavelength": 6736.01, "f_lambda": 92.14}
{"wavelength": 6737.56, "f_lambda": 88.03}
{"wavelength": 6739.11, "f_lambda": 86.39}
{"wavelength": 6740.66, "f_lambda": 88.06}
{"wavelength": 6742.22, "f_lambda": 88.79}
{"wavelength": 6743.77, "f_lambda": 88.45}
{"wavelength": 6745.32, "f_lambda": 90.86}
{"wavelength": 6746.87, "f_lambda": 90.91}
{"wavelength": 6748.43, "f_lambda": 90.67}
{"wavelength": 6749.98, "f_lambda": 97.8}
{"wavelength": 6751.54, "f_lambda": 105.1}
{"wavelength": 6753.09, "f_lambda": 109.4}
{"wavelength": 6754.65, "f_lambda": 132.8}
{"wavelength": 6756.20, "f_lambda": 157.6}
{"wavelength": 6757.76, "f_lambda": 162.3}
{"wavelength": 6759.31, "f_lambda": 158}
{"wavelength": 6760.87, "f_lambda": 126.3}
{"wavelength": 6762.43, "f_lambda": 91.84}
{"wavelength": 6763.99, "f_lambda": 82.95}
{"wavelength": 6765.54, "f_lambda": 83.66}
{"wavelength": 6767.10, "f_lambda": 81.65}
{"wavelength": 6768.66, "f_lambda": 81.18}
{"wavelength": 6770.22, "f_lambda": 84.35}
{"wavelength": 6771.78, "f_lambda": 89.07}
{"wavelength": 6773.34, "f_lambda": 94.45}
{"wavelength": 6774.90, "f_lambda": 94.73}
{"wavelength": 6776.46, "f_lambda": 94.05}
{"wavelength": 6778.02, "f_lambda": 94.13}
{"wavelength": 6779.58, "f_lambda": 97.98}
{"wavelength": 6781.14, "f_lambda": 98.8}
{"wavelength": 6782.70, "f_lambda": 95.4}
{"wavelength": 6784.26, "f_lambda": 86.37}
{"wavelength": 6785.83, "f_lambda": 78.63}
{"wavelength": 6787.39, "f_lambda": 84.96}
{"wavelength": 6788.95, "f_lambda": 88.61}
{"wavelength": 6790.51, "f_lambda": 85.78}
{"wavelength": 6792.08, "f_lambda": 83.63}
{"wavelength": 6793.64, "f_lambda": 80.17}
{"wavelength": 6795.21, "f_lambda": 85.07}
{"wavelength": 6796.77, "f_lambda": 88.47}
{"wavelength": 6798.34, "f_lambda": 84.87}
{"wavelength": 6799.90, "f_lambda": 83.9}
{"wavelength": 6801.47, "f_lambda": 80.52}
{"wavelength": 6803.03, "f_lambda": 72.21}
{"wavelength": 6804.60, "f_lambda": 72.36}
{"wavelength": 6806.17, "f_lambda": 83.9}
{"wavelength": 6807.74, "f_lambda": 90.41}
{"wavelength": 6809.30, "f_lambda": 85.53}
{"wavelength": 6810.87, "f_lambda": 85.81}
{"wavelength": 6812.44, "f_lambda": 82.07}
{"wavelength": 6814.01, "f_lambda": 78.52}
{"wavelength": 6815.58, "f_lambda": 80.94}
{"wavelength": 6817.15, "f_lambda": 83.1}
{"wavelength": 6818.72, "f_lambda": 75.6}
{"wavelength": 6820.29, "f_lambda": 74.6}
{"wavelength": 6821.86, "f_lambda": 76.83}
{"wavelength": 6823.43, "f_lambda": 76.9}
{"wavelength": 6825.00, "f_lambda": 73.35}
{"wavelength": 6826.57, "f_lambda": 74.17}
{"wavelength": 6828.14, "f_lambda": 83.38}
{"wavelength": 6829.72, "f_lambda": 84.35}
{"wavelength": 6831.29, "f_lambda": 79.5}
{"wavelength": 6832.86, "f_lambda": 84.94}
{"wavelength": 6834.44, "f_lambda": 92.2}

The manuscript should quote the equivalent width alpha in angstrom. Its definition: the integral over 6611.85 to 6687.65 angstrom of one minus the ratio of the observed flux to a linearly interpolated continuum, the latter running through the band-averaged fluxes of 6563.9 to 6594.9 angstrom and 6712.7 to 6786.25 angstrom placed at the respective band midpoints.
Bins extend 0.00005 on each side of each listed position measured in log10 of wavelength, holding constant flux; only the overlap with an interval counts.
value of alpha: 4.8 angstrom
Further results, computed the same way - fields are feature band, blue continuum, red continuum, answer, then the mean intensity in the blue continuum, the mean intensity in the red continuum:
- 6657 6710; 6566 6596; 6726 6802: 0.8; 84.6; 94.1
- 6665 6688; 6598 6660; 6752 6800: 1.4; 83.3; 98.3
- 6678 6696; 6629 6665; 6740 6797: -0.5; 82.8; 97.7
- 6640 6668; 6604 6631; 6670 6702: 2.2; 84.8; 89.8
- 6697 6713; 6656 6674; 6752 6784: 0.5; 84.4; 105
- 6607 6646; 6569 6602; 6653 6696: 0.5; 83.8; 87.3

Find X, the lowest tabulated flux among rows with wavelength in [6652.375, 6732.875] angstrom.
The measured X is 69.94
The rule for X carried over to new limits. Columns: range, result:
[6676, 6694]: 71.26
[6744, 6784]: 81.18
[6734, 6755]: 86.39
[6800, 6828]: 72.21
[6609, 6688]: 68.45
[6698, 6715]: 72.12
